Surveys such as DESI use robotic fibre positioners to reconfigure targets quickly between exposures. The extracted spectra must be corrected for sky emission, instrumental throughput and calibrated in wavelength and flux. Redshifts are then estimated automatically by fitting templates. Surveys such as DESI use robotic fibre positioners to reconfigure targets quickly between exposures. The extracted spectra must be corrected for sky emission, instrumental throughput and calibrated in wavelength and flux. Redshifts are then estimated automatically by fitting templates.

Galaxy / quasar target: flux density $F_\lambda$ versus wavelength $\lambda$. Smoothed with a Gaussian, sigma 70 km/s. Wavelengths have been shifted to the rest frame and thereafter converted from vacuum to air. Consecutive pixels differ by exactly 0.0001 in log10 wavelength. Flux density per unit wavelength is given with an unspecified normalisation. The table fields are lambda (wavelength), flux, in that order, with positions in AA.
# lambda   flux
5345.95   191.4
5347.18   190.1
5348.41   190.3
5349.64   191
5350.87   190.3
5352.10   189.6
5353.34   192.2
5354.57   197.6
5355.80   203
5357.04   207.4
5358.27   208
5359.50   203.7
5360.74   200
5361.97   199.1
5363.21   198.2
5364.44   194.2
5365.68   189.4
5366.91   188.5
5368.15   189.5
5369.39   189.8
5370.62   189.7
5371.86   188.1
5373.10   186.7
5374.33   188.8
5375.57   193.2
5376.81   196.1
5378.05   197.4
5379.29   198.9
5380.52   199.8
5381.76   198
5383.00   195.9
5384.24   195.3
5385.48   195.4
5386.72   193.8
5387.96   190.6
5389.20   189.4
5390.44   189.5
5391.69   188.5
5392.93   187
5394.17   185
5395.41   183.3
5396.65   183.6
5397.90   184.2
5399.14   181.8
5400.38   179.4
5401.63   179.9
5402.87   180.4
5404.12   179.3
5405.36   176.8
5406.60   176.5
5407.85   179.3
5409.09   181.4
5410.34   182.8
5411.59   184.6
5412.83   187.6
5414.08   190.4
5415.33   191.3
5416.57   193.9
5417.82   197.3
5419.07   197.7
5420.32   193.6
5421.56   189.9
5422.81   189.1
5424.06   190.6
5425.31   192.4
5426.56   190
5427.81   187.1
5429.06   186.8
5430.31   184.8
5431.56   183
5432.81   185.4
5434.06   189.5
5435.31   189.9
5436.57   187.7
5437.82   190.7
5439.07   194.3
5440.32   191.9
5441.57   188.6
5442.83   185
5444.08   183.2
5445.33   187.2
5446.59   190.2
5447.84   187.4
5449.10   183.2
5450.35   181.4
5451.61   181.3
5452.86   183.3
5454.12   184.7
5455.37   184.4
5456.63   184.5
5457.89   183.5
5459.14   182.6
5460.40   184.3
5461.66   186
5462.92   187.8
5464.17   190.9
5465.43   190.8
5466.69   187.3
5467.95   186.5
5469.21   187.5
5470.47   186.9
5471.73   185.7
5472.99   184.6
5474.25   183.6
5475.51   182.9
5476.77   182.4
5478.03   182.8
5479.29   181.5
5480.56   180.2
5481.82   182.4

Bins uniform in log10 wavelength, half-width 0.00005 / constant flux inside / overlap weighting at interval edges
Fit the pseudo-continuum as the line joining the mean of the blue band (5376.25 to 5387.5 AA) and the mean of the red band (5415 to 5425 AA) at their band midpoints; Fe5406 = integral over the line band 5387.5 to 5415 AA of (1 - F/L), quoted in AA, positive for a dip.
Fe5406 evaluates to 1.6 AA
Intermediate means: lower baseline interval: 197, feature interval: 184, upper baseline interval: 193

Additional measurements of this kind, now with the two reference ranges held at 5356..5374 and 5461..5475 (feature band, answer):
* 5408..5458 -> 0.5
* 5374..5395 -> 0.1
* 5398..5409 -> 0.7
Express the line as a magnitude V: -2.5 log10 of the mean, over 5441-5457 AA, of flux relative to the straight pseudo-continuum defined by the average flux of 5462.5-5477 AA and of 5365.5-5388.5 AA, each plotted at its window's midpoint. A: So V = 0.02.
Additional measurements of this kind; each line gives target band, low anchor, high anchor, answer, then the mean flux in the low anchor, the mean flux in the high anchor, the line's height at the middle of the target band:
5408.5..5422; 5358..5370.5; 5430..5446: 0.001 mag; 195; 188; 190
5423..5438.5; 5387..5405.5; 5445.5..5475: -0.019 mag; 184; 186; 185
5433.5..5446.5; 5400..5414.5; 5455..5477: -0.029 mag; 181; 186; 184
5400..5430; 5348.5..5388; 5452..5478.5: 0.022 mag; 195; 185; 190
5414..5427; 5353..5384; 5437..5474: -0.013 mag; 196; 186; 190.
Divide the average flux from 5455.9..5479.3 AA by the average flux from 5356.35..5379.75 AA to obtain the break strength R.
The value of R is 1.0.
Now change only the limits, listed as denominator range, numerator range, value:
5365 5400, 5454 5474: 0.98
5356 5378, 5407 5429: 0.97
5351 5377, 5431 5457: 0.96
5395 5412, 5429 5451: 1.04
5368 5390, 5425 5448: 0.97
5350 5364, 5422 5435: 0.95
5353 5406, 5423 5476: 0.97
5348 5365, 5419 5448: 0.96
